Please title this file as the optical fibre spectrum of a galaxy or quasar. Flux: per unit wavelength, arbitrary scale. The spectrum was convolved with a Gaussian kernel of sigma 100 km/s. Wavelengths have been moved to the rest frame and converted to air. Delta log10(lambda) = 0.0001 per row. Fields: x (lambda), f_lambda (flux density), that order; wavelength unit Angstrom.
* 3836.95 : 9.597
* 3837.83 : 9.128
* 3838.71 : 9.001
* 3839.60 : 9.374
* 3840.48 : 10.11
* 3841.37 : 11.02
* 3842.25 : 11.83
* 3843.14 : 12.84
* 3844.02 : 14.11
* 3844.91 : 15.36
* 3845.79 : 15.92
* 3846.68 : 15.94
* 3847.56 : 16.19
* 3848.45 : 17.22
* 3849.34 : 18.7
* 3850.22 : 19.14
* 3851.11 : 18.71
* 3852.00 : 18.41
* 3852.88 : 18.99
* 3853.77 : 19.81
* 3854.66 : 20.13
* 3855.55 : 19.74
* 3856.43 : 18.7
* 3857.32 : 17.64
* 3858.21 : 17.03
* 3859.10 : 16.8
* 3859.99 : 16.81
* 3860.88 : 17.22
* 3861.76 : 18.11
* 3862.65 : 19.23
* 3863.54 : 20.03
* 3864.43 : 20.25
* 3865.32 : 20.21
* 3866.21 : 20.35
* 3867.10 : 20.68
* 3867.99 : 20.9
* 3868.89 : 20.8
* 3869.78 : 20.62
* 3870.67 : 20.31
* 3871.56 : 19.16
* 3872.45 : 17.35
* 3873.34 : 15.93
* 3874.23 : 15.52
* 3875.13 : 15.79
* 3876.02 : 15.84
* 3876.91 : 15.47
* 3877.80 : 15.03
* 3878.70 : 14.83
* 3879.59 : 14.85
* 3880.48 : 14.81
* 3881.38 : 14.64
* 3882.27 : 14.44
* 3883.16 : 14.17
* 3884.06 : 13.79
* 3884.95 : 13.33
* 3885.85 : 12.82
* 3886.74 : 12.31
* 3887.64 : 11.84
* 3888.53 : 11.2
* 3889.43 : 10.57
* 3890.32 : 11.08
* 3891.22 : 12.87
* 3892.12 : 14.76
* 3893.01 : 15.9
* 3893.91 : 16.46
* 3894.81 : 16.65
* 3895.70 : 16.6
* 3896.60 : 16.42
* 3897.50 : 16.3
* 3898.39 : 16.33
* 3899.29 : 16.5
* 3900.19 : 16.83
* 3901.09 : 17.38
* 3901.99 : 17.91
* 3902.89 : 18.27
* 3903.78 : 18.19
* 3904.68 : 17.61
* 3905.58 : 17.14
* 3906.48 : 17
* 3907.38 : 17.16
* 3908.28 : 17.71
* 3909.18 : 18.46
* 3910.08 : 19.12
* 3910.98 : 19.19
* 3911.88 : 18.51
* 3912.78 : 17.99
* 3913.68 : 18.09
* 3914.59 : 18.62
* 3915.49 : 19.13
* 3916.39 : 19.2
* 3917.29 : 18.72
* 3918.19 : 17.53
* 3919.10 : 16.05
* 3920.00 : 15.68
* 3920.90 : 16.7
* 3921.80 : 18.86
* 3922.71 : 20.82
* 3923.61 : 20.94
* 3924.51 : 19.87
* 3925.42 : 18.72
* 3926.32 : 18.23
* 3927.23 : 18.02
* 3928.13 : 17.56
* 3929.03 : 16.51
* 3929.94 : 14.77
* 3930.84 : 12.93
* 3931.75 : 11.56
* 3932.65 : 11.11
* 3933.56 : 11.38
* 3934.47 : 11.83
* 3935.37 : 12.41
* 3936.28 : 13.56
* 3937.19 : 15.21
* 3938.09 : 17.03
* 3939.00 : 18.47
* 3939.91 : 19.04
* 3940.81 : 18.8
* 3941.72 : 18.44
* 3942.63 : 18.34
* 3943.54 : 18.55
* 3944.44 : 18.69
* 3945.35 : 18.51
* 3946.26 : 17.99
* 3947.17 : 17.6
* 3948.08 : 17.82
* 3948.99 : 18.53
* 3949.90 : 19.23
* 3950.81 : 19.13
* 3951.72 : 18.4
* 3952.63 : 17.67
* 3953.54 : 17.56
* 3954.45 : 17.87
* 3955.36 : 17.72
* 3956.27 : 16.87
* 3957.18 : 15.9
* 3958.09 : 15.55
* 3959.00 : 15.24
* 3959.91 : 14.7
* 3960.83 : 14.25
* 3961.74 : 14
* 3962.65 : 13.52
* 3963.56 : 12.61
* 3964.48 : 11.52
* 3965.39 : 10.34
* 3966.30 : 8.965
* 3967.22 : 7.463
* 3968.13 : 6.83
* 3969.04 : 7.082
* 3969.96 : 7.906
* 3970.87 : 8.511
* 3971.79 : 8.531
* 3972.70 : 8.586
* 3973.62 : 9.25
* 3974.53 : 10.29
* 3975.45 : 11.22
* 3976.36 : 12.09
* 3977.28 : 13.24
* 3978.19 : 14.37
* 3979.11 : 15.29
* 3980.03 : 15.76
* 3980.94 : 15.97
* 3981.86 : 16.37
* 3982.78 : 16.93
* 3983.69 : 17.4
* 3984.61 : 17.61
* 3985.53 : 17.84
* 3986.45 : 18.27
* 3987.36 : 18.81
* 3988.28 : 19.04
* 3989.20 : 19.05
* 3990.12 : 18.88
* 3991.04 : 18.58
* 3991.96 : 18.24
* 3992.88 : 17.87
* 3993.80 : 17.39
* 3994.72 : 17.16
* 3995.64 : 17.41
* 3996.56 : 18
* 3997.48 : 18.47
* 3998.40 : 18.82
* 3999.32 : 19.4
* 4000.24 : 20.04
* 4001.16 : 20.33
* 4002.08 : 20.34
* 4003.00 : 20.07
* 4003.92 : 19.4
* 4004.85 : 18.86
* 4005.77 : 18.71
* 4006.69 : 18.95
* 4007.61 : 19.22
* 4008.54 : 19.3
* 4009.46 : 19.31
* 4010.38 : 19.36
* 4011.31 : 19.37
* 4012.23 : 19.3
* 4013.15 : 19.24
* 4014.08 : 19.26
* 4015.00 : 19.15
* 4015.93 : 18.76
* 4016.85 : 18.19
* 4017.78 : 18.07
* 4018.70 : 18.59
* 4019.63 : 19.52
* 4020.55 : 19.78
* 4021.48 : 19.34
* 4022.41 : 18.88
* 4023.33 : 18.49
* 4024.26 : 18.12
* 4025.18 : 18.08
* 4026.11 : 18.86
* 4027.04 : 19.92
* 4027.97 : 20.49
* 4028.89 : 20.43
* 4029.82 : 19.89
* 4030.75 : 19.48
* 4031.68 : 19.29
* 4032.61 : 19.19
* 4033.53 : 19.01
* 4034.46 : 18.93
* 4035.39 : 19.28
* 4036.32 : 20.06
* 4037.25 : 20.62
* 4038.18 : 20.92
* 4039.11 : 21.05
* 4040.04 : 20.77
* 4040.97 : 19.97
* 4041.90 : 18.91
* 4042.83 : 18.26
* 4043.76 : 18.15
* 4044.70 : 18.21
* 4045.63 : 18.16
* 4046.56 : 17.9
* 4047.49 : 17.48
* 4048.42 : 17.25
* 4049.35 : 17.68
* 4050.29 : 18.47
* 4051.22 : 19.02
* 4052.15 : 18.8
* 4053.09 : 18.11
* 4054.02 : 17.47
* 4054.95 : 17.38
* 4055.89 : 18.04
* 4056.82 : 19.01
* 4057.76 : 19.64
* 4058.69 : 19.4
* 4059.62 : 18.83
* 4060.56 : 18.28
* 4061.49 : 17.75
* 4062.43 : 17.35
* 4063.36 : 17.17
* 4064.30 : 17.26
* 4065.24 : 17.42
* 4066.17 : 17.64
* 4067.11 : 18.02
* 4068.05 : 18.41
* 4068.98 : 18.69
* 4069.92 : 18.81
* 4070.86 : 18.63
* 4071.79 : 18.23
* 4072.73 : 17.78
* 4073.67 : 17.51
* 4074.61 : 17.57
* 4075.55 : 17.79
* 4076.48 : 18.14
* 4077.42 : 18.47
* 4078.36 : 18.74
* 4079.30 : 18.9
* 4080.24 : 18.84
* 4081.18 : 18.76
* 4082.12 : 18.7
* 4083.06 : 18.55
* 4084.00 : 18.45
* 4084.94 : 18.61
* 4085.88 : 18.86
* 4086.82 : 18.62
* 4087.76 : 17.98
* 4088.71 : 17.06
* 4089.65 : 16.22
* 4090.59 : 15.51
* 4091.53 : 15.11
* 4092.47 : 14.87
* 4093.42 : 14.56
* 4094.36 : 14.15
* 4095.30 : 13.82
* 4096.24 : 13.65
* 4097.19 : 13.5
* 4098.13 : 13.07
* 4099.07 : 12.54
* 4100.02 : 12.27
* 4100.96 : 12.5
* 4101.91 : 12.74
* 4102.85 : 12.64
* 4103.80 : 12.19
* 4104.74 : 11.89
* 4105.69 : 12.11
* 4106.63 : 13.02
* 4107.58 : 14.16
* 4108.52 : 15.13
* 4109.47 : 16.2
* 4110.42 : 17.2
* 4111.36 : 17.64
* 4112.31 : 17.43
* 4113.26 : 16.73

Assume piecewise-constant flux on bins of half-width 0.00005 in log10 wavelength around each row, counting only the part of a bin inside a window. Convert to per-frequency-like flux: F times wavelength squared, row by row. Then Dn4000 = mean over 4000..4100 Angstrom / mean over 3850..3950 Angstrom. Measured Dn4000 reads 1.16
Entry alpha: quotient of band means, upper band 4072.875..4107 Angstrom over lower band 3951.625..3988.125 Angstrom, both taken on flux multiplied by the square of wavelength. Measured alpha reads 1.22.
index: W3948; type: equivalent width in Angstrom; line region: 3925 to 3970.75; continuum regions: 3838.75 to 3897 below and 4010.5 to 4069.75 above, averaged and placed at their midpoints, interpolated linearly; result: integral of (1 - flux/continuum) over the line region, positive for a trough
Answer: 5.7 Angstrom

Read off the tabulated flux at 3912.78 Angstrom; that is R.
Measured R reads 17.99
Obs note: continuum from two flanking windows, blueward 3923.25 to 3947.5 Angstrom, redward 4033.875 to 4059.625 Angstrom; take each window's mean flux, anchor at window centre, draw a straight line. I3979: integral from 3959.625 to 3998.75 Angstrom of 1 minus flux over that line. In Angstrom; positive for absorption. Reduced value 7.1 Angstrom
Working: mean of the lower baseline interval 16.5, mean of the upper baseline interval 18.8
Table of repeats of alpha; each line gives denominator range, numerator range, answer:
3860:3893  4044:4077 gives 1.23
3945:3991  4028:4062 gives 1.34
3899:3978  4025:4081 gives 1.26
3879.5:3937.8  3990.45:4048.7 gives 1.26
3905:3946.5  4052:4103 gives 1.07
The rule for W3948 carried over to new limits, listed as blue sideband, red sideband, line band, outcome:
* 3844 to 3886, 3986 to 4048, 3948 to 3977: 8.2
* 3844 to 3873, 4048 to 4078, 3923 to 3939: 2.5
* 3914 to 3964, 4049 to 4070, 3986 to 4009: -1.8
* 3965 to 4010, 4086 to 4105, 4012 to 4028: -3.8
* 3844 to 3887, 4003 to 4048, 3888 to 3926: 1.4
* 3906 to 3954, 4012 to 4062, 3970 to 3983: 4.1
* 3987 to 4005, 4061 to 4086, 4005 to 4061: -1.5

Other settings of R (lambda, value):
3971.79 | 8.531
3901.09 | 17.38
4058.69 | 19.4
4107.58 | 14.16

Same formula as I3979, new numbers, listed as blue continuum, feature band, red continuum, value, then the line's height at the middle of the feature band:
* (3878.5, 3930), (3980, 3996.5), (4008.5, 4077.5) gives 0.1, 17.9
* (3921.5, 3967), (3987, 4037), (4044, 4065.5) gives -4.9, 17.4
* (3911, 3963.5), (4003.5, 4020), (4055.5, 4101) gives -1.9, 17.1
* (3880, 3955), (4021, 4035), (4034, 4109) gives -1.8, 17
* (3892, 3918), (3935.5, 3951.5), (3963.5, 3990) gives -2.8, 15.2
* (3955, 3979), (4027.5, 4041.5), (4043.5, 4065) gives -2.7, 16.7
